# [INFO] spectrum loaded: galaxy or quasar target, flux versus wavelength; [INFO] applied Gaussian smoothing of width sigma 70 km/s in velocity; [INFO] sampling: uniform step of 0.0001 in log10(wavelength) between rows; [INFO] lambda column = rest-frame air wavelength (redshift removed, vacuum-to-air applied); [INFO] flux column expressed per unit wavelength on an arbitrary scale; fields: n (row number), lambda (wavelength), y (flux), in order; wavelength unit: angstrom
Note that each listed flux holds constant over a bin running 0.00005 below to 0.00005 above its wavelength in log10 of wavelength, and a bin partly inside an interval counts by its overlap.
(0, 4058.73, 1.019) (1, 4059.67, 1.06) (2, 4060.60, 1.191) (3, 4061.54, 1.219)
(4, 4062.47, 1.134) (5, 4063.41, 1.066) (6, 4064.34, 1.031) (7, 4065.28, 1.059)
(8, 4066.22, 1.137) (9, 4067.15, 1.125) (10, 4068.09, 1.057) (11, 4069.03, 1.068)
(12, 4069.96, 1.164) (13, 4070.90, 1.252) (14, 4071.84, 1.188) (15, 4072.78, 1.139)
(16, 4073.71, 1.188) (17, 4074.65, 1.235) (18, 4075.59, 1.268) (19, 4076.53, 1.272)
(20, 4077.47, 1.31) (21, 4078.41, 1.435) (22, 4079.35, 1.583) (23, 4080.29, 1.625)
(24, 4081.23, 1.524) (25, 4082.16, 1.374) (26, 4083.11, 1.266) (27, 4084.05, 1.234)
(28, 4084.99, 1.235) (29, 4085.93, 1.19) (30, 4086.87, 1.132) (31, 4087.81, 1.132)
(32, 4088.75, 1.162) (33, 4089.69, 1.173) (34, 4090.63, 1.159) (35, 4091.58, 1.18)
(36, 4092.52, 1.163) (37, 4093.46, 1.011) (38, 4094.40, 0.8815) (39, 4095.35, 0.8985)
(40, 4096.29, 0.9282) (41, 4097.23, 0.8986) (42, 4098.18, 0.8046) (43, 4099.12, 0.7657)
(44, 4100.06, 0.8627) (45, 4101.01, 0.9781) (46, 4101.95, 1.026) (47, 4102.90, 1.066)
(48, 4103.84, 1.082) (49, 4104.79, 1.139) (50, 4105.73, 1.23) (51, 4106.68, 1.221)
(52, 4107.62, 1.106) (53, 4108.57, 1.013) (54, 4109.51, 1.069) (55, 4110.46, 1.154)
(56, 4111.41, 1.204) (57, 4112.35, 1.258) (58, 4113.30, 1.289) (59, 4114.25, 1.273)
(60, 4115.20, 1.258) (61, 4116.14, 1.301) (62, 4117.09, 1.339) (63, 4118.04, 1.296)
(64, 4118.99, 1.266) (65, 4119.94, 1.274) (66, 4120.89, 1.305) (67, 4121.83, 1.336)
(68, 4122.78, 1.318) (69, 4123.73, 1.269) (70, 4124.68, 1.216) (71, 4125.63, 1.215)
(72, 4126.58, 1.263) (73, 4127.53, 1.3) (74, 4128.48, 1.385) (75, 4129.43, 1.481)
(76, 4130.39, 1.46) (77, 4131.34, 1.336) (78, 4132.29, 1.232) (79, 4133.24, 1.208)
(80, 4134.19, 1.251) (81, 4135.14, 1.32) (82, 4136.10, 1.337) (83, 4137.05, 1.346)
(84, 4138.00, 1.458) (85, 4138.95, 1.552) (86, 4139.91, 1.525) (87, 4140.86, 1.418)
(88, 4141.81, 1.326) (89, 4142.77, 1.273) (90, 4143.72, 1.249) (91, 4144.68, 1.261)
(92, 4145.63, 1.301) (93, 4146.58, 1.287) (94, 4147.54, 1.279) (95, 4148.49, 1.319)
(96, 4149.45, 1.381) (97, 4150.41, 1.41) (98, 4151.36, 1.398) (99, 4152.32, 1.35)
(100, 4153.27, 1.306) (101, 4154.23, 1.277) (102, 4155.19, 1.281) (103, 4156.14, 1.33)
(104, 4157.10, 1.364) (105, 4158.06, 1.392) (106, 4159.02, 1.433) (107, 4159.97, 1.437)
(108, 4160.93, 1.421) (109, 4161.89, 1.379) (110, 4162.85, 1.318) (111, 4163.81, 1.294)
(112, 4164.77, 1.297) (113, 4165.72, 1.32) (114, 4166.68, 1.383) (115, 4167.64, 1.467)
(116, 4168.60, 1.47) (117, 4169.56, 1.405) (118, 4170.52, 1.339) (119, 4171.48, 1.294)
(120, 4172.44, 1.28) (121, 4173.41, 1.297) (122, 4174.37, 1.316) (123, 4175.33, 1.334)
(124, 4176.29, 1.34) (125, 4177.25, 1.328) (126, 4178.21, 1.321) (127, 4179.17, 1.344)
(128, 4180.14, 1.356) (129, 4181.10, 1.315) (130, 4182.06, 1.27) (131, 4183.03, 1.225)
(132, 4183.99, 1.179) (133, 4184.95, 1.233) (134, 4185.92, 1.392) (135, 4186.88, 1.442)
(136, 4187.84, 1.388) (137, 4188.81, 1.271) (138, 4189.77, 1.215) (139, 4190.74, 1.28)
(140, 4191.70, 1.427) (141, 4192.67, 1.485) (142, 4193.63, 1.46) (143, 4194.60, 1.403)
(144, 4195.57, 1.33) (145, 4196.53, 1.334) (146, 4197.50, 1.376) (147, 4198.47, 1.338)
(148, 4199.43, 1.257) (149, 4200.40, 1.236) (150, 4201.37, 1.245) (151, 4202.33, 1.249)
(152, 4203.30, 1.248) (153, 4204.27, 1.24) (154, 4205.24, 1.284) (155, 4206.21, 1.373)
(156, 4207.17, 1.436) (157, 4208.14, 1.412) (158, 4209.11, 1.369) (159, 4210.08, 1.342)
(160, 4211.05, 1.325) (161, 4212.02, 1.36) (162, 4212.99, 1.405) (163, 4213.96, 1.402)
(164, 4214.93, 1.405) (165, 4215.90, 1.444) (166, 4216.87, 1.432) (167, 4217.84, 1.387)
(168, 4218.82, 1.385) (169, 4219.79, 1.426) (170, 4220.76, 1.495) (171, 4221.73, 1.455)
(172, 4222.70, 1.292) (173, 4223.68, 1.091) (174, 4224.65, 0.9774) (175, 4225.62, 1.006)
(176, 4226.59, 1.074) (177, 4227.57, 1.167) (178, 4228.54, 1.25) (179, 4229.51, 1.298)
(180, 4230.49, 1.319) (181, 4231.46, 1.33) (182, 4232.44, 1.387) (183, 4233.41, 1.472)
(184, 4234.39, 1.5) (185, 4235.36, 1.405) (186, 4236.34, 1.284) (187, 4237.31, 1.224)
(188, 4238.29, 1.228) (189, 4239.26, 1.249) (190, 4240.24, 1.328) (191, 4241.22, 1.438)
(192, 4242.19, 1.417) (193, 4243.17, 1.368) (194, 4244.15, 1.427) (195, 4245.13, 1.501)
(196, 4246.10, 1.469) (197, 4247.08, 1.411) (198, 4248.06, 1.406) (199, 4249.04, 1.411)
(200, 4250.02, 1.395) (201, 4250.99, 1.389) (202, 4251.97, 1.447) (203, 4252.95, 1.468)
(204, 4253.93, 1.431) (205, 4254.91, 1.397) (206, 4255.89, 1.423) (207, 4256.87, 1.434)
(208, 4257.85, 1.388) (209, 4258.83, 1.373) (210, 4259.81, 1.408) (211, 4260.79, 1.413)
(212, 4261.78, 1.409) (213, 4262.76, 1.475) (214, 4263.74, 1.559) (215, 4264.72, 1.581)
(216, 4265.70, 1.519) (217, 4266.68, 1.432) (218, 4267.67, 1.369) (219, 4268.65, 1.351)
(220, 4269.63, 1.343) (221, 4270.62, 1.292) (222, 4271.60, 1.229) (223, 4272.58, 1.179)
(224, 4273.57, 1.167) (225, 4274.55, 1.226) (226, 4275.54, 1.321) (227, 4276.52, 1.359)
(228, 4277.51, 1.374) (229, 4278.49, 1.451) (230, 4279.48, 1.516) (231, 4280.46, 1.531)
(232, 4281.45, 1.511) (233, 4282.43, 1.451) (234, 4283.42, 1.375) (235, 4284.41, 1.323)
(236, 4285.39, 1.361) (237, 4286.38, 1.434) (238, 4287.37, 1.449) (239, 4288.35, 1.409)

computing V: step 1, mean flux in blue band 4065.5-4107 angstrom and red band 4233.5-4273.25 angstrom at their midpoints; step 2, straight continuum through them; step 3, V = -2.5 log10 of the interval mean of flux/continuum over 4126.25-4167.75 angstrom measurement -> -0.09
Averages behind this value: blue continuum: 1.15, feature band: 1.35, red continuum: 1.39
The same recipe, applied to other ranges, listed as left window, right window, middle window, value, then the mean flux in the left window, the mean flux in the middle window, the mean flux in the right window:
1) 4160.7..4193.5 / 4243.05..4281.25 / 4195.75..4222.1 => 0.003 mag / 1.34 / 1.36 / 1.4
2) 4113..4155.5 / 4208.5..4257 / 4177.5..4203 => 0.016 mag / 1.32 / 1.32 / 1.35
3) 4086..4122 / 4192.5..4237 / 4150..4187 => -0.084 mag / 1.12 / 1.34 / 1.33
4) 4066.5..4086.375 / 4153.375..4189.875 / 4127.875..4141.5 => -0.054 mag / 1.27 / 1.38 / 1.34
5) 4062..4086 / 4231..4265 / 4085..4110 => 0.196 mag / 1.24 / 1.05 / 1.41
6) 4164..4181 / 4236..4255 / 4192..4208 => 0.021 mag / 1.35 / 1.33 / 1.39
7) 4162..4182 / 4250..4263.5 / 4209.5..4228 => 0.061 mag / 1.34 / 1.31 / 1.42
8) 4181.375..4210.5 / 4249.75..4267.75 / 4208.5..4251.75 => 0.033 mag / 1.32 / 1.35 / 1.44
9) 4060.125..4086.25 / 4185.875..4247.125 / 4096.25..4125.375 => 0.101 mag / 1.23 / 1.15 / 1.34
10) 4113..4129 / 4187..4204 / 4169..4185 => 0.009 mag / 1.29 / 1.31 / 1.33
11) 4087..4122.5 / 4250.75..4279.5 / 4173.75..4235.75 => -0.032 mag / 1.12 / 1.33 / 1.39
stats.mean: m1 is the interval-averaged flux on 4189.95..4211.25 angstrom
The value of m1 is 1.34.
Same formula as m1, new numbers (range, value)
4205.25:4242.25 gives 1.33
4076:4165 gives 1.25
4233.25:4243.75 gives 1.35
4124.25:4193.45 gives 1.34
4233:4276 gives 1.39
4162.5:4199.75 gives 1.34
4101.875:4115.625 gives 1.16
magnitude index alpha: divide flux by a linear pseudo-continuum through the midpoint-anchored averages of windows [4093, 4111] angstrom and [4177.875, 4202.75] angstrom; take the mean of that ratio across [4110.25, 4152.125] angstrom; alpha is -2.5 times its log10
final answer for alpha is -0.185 mag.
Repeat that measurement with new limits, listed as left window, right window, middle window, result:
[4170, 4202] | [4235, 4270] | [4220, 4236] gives 0.073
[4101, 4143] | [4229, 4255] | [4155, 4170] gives -0.055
